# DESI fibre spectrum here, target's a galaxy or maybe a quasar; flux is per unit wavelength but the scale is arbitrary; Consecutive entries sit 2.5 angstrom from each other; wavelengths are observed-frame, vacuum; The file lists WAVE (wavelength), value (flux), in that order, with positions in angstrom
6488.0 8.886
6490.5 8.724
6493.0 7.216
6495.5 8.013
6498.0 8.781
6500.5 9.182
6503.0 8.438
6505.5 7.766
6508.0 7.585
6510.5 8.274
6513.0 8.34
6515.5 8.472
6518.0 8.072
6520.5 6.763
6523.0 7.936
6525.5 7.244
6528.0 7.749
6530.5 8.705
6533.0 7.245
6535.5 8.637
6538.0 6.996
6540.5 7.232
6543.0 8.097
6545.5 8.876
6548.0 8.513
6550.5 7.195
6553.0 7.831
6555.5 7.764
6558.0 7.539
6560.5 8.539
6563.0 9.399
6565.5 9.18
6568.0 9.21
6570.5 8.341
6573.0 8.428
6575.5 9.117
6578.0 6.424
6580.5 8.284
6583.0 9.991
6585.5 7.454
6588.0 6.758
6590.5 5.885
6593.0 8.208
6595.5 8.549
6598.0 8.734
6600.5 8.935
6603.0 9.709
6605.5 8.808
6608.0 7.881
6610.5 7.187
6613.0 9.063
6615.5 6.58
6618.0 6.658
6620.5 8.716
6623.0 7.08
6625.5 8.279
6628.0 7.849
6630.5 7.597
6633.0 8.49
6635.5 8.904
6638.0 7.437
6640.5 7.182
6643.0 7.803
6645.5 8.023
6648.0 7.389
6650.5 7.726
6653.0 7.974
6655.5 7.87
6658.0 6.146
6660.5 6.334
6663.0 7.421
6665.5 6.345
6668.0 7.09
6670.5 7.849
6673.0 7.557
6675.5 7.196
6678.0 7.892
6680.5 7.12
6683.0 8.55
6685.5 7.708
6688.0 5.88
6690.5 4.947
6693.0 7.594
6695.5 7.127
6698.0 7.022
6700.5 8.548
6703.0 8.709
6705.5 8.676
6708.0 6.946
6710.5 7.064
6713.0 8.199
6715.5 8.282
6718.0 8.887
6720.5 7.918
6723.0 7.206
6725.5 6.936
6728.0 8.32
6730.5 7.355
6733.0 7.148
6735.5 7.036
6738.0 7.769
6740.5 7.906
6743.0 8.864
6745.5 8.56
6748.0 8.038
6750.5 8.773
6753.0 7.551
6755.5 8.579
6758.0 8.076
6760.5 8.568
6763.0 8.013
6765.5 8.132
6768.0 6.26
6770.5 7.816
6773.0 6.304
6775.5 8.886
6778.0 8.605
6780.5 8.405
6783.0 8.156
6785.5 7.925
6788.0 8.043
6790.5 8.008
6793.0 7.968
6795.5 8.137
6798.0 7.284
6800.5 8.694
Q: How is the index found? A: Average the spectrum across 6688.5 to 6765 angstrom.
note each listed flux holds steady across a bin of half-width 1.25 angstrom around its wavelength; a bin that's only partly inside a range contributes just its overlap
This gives 7.8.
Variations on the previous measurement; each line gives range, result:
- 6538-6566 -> 8.12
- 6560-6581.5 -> 8.55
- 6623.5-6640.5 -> 7.98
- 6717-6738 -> 7.6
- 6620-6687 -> 7.59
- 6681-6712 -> 7.4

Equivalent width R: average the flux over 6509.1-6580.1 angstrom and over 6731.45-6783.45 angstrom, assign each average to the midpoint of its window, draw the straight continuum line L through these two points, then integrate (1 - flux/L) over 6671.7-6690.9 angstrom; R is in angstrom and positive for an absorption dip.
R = 1.9 angstrom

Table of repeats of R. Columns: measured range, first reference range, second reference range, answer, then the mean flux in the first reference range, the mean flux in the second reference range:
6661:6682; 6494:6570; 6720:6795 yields 1.8 angstrom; 8.12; 7.91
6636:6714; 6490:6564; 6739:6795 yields 6.2 angstrom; 8.03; 8.06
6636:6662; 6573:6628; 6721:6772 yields 1.7 angstrom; 8.02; 7.84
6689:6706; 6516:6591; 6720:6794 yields 1.1 angstrom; 8.01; 7.9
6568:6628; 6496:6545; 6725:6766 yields -0.6 angstrom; 7.99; 7.99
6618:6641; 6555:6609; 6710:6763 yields 0.9 angstrom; 8.33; 7.97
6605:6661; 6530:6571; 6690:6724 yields 1.7 angstrom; 8.18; 7.71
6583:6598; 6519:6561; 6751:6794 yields 0.3 angstrom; 7.8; 7.97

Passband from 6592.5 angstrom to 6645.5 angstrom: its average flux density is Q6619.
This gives 8.08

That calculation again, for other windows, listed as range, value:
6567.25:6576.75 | 8.75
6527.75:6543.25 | 7.79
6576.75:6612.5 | 8.08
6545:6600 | 8.19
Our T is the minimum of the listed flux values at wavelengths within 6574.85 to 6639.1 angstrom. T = 5.885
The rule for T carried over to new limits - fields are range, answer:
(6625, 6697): 4.947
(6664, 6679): 6.345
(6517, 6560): 6.763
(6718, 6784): 6.26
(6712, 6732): 6.936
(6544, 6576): 7.195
